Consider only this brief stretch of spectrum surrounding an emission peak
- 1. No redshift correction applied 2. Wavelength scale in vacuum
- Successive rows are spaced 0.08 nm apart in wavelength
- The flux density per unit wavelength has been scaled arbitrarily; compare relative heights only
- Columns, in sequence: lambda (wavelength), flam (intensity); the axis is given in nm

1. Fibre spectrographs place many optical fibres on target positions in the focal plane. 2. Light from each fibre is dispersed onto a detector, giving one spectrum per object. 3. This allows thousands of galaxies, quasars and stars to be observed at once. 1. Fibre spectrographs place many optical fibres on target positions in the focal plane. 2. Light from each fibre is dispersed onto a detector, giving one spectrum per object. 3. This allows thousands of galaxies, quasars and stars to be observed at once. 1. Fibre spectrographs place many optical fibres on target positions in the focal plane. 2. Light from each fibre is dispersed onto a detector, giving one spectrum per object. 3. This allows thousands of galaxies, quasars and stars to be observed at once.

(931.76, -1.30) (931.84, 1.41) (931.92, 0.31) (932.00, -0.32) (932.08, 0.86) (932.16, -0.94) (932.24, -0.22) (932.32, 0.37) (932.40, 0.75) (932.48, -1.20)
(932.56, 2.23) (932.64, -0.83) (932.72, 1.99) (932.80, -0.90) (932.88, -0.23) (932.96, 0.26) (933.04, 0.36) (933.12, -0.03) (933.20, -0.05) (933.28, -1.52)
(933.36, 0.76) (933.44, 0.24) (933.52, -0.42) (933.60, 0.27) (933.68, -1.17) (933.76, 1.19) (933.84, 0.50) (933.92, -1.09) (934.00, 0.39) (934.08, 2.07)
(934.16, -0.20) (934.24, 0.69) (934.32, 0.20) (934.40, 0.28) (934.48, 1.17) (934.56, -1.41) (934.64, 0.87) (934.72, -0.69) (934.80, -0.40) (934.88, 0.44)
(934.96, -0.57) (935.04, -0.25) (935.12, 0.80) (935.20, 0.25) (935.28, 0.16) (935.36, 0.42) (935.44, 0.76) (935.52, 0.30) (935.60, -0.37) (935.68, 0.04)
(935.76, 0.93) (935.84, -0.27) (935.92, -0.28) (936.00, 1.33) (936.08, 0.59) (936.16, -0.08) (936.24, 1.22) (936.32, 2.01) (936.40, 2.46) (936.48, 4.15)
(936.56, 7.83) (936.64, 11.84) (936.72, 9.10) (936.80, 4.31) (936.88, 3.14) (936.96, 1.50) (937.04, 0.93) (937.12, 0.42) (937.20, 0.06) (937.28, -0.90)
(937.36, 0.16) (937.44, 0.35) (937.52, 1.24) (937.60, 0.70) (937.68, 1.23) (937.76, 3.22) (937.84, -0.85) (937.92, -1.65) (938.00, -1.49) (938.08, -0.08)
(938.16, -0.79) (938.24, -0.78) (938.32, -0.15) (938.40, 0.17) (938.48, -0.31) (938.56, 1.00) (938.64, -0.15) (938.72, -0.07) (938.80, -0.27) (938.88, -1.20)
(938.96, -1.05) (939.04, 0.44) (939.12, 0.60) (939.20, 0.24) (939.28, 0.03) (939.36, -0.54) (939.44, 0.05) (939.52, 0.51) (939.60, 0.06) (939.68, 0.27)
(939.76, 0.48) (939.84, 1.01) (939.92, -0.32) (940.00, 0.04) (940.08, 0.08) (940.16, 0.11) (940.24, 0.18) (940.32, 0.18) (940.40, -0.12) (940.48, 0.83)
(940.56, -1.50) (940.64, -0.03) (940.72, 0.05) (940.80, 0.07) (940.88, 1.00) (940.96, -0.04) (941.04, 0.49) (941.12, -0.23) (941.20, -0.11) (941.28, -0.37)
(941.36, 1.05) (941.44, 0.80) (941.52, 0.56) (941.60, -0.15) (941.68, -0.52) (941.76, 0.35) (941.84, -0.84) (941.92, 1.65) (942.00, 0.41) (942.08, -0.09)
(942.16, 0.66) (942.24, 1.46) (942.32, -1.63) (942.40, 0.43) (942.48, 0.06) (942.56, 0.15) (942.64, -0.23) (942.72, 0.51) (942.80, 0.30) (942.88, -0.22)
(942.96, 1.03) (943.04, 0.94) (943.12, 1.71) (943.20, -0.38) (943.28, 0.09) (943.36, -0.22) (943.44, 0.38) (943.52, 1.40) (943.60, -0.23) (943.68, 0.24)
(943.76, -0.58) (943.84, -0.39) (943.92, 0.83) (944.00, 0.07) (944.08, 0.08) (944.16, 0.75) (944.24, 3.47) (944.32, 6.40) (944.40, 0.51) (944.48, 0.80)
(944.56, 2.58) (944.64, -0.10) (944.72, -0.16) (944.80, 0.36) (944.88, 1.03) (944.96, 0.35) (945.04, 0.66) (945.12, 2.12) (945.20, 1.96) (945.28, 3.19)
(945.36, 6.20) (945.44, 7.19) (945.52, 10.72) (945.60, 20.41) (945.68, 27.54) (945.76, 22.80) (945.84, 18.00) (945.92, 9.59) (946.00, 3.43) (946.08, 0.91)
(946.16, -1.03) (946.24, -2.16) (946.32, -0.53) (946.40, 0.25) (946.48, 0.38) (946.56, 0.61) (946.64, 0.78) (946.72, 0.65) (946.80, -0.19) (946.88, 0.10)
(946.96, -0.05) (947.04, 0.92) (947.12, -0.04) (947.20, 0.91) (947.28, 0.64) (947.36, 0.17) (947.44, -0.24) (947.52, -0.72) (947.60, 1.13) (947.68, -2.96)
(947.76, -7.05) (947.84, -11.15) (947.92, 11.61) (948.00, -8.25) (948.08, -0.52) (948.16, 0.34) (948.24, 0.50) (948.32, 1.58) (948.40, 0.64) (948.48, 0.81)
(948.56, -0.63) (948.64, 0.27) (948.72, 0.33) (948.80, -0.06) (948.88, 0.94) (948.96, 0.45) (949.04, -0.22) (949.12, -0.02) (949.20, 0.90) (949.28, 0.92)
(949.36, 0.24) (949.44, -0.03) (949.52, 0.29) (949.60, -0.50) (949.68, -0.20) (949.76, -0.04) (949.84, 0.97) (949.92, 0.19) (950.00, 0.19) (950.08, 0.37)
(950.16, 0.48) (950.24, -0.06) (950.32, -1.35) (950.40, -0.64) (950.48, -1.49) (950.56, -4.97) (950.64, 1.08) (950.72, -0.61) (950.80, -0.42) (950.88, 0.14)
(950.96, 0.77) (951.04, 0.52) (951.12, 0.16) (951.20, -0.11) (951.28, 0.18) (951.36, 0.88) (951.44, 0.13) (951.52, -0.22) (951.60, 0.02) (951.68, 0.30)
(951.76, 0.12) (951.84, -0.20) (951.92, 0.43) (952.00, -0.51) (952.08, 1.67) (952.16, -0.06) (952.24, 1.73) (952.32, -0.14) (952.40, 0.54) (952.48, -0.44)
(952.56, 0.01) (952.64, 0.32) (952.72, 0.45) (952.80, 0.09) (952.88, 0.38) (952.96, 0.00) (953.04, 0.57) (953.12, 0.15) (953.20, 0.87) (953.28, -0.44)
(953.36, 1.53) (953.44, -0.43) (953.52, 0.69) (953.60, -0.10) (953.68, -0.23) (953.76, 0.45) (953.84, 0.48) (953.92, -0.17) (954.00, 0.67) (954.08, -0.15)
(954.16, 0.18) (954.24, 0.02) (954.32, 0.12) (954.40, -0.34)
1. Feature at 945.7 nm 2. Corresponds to [O III]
